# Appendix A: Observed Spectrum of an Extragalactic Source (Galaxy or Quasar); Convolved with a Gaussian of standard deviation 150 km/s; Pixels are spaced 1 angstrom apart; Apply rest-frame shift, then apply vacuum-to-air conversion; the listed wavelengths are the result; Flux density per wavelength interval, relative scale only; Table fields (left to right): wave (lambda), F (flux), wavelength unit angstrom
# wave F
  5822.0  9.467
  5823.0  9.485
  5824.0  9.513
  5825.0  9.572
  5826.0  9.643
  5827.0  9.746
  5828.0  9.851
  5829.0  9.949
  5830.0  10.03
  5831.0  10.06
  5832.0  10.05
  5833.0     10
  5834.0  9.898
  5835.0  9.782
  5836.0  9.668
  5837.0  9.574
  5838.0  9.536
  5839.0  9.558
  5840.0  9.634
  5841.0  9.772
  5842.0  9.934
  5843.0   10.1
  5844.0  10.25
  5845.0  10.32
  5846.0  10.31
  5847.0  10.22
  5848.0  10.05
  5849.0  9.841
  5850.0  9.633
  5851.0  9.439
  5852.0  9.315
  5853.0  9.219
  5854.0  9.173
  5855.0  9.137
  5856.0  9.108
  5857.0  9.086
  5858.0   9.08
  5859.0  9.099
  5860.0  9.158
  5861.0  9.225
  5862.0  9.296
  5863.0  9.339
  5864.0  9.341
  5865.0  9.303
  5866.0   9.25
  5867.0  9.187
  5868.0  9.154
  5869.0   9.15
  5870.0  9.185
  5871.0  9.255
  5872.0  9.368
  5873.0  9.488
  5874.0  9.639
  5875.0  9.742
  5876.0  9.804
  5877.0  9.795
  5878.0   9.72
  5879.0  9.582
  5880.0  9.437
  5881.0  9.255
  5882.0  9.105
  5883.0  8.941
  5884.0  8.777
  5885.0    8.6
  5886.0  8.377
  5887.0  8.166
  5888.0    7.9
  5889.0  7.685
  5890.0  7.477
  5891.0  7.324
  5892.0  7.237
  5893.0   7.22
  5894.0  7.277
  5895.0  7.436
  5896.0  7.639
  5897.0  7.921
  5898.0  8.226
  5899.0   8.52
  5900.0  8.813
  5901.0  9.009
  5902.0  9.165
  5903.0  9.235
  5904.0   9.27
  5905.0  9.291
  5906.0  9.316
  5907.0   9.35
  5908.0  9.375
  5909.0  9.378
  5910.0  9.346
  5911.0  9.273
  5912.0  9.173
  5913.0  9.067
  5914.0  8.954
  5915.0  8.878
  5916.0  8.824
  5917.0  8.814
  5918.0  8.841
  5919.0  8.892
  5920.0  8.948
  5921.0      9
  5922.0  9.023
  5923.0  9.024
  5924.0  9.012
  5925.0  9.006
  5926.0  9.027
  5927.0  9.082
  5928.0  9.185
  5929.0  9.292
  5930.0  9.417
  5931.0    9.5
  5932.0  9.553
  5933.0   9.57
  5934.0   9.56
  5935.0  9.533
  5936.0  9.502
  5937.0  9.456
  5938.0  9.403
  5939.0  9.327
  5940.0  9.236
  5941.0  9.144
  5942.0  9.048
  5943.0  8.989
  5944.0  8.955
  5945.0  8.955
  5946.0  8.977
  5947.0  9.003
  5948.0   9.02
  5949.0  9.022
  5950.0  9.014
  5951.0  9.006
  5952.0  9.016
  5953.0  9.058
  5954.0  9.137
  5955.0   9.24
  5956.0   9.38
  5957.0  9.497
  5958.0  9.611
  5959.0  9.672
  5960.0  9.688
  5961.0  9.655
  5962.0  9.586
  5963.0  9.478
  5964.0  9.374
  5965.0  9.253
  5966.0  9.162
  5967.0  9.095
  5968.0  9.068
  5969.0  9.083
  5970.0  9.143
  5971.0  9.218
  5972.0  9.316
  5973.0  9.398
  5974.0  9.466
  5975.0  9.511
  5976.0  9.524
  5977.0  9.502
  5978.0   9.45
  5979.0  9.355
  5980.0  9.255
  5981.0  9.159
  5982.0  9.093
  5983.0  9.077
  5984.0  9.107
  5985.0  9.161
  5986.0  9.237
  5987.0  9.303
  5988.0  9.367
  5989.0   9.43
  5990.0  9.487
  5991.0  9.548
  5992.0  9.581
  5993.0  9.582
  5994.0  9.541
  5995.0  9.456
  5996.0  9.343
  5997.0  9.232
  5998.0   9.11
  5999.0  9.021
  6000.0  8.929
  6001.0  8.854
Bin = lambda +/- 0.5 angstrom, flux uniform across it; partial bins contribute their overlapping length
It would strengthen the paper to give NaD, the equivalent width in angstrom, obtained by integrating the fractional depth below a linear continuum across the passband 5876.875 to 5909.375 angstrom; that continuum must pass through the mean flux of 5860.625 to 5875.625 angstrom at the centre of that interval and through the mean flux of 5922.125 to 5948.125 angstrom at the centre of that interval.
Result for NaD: 2.5 angstrom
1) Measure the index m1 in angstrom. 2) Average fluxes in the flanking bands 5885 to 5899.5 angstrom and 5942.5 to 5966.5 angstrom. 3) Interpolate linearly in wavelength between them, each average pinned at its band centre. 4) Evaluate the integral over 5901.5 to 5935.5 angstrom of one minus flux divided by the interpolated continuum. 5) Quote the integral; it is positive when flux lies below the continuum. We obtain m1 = -3.2 angstrom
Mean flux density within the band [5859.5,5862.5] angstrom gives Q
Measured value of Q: 9.23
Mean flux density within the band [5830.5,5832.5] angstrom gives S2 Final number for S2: 10.1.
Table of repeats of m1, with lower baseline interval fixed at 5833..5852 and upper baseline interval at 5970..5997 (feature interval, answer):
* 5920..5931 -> 0.5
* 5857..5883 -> 1.1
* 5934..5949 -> 0.5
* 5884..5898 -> 2.8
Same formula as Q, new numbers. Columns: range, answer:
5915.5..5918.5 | 8.83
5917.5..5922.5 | 8.94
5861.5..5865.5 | 9.32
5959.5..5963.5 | 9.6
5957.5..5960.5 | 9.66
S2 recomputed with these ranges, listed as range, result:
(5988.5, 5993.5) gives 9.53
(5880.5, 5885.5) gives 8.94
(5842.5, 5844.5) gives 10.2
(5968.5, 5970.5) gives 9.11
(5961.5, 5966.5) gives 9.37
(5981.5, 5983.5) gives 9.09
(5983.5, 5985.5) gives 9.13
